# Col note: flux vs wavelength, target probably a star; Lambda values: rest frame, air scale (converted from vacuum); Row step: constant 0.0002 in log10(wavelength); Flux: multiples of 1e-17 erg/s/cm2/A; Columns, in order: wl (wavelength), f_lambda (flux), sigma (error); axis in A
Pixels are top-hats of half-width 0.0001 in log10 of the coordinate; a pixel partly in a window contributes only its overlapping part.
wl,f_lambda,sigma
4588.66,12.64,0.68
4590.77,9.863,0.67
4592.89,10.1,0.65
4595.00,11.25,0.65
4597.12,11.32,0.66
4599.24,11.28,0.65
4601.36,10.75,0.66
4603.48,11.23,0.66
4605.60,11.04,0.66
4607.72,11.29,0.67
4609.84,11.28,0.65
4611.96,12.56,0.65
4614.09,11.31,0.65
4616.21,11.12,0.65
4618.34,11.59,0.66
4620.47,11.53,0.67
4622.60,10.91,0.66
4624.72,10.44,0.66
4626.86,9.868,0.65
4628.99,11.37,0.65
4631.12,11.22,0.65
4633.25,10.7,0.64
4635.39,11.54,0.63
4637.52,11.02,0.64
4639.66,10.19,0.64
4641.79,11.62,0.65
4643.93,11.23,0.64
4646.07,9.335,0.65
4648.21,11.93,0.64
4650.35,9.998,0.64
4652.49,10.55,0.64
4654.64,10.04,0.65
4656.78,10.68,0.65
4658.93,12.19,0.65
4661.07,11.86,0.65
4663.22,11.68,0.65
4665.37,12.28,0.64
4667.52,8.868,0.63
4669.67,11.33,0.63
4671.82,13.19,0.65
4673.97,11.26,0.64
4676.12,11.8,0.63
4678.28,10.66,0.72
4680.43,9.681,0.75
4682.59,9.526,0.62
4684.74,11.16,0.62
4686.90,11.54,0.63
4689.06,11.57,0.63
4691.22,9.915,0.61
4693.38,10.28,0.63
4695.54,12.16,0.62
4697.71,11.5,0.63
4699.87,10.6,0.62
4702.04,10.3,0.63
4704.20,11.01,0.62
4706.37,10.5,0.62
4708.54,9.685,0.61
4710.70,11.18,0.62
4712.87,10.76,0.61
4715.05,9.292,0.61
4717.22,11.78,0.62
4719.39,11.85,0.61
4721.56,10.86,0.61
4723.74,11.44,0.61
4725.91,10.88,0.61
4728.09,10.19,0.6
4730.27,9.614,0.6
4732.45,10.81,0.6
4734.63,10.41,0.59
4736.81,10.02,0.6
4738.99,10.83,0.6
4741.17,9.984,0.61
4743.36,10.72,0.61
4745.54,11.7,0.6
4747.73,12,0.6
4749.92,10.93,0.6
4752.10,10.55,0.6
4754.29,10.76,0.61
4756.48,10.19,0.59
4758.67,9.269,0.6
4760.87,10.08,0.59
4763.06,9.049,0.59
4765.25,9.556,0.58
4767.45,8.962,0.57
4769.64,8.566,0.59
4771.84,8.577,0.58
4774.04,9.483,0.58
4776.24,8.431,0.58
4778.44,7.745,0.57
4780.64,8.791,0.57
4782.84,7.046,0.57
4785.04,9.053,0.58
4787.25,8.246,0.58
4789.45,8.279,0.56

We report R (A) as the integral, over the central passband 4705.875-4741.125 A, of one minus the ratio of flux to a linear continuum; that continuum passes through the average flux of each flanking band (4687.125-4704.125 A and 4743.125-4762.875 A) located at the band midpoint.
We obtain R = 0.5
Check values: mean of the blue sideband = 10.9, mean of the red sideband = 10.6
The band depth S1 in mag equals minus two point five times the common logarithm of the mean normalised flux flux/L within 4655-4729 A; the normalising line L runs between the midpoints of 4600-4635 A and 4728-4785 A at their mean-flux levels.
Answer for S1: -0.06 mag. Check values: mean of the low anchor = 11.1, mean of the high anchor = 9.76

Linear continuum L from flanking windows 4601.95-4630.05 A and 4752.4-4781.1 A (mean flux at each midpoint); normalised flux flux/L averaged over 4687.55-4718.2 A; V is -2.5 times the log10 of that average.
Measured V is -0.073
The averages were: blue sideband 11.2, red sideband 9.23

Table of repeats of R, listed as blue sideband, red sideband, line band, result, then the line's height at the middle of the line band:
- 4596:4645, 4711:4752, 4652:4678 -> -0.7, 11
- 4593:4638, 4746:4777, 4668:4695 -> -1.1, 10.5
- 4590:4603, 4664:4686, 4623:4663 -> 0.1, 10.9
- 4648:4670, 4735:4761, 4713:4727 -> -0.4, 10.7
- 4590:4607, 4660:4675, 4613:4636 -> 0.1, 11.1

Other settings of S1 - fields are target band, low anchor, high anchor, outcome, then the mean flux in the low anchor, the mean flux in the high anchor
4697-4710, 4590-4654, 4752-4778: -0.06 mag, 11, 9.37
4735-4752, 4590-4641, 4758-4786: -0.18 mag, 11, 8.81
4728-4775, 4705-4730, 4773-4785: -0.08 mag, 10.7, 8.36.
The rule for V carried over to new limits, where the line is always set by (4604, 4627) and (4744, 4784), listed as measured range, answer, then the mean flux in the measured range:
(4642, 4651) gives 0.01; 10.7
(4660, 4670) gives -0.05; 11.2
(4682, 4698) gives -0.06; 11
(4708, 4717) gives -0.03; 10.4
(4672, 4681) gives -0.06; 11.2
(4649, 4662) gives -0.01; 10.9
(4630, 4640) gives 0.00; 11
